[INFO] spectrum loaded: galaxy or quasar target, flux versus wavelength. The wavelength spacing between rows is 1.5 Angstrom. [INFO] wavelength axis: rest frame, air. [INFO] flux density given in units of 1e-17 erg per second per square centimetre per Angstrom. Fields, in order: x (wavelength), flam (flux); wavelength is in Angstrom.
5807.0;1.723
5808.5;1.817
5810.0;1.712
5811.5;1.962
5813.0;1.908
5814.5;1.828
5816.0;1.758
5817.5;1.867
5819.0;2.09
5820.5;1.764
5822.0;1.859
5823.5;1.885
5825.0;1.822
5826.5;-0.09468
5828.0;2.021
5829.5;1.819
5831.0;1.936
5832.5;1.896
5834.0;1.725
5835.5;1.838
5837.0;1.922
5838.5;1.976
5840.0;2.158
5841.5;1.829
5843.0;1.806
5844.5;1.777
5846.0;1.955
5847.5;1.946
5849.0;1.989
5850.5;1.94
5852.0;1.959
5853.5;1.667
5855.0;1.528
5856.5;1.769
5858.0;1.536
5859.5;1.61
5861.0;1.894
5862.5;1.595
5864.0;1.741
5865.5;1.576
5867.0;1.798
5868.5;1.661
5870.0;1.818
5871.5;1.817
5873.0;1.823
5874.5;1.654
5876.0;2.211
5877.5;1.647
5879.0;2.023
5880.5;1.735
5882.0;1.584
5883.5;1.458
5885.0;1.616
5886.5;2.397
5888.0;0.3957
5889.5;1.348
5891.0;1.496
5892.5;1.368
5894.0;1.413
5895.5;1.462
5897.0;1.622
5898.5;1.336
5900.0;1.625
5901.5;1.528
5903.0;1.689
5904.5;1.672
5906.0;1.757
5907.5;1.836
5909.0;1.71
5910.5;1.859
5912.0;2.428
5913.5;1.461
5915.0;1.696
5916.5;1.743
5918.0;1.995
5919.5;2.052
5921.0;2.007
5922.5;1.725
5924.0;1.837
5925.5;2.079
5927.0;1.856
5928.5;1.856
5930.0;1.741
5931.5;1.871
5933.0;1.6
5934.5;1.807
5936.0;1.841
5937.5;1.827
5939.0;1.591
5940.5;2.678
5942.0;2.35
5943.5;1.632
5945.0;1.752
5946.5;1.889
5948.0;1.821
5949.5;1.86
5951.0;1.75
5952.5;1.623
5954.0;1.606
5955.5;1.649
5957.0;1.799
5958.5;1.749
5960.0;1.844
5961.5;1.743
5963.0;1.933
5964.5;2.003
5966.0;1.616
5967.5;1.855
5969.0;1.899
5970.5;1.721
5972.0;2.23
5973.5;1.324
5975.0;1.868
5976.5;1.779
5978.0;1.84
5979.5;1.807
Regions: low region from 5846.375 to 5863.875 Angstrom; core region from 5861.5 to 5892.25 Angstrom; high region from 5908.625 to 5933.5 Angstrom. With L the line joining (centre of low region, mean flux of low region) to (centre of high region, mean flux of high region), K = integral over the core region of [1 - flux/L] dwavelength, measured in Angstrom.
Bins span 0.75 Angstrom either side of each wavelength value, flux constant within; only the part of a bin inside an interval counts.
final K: 2.3 Angstrom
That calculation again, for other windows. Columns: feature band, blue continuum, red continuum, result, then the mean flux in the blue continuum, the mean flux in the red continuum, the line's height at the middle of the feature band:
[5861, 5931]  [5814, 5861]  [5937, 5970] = 3.8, 1.79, 1.84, 1.81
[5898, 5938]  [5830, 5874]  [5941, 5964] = 0.3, 1.81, 1.81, 1.81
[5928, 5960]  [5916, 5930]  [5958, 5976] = 0.6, 1.9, 1.82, 1.86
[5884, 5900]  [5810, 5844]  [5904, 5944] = 3.4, 1.8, 1.87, 1.85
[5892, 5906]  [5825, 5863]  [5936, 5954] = 2.2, 1.76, 1.87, 1.82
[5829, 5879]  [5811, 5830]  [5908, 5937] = -1.4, 1.73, 1.85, 1.77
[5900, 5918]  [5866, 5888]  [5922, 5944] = 0.7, 1.75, 1.89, 1.83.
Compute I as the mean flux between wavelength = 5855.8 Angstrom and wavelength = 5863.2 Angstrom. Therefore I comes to 1.68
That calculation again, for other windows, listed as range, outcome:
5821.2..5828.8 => 1.5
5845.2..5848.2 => 1.95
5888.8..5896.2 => 1.42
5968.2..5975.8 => 1.81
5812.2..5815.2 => 1.87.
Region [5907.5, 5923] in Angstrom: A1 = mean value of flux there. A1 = 1.87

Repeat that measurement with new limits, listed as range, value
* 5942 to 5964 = 1.78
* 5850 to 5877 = 1.75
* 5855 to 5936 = 1.71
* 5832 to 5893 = 1.74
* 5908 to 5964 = 1.85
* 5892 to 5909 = 1.58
